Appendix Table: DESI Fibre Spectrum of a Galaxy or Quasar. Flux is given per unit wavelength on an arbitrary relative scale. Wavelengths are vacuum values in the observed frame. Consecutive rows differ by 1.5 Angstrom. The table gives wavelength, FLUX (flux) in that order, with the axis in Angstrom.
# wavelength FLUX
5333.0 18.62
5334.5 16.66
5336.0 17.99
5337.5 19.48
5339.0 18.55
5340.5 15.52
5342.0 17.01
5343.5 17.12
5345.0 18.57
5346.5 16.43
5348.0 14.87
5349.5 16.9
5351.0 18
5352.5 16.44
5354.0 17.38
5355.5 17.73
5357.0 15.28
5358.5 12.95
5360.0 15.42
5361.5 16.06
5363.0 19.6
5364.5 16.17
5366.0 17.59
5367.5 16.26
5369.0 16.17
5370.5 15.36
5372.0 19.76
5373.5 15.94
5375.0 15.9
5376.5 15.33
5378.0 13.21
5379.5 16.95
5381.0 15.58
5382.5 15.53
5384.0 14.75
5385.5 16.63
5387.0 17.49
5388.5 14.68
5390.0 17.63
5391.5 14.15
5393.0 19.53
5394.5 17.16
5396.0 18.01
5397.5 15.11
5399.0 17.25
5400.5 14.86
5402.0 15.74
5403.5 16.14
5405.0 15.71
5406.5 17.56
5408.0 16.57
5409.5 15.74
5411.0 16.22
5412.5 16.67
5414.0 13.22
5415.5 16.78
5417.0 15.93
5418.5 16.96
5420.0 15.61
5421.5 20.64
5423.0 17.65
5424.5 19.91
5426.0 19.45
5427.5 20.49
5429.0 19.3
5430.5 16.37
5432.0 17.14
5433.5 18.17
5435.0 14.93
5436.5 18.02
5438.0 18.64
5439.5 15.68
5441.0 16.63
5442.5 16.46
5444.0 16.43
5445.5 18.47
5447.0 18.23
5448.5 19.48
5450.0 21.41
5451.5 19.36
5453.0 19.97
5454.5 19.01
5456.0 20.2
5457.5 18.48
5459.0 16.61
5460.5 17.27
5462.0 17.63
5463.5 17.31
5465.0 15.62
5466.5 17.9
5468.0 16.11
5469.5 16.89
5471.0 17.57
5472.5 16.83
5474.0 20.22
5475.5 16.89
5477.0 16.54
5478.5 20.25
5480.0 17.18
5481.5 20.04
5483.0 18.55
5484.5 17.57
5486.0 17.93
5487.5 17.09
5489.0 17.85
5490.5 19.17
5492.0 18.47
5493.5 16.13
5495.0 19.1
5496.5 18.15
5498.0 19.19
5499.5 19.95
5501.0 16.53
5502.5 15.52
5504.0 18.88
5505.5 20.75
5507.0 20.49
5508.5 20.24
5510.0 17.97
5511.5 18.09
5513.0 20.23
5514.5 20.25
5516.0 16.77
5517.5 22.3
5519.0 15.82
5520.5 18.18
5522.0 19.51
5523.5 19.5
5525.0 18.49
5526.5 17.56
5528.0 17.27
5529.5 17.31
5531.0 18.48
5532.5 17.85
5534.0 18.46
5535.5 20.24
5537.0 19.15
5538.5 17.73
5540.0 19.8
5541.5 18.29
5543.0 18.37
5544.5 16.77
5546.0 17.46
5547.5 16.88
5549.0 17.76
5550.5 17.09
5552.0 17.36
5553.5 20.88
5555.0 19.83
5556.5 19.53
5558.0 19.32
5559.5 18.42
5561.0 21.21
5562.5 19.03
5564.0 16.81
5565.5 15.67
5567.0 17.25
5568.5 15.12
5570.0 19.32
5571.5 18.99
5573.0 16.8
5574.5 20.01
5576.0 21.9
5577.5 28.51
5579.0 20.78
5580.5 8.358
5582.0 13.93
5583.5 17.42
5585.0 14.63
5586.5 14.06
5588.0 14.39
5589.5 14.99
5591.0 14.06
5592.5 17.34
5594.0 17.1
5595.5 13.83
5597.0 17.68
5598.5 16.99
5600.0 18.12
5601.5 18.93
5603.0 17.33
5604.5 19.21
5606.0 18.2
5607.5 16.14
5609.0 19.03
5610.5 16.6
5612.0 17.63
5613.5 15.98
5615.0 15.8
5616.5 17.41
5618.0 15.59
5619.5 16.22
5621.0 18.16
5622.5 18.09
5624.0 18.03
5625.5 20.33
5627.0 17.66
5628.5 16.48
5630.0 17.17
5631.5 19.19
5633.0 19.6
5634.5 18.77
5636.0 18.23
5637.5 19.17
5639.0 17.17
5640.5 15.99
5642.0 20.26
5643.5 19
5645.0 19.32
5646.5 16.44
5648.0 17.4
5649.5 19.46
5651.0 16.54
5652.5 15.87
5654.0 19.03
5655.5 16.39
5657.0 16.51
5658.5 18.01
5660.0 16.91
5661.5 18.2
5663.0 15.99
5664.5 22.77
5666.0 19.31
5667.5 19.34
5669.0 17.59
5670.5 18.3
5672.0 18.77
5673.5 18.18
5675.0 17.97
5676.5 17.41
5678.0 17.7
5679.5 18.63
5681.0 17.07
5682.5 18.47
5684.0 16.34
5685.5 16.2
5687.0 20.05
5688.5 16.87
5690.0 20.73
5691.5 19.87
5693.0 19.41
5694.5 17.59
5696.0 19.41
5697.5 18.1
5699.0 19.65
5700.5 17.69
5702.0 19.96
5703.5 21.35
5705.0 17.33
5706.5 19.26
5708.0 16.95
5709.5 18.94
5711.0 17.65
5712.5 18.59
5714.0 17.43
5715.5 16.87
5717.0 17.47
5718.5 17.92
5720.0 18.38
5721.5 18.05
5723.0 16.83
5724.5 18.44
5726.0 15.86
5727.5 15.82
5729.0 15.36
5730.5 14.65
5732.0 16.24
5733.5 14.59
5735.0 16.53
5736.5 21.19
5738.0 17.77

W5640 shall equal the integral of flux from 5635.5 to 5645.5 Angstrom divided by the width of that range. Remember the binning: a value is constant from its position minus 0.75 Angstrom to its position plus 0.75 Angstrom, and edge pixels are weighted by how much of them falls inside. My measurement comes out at 18.4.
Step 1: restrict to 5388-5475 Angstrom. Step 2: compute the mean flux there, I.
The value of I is 17.4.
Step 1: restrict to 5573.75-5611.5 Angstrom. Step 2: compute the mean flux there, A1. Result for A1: 17.2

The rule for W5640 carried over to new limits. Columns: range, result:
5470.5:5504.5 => 18.1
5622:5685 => 18.1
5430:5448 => 17.1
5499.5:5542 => 18.7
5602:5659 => 17.7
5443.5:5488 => 18.1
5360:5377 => 16.7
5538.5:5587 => 18.1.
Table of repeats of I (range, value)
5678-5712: 18.5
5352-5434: 16.6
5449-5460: 19.2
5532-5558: 18.5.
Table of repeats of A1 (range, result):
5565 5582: 18.3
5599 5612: 17.9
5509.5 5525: 18.9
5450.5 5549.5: 18.3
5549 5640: 17.6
